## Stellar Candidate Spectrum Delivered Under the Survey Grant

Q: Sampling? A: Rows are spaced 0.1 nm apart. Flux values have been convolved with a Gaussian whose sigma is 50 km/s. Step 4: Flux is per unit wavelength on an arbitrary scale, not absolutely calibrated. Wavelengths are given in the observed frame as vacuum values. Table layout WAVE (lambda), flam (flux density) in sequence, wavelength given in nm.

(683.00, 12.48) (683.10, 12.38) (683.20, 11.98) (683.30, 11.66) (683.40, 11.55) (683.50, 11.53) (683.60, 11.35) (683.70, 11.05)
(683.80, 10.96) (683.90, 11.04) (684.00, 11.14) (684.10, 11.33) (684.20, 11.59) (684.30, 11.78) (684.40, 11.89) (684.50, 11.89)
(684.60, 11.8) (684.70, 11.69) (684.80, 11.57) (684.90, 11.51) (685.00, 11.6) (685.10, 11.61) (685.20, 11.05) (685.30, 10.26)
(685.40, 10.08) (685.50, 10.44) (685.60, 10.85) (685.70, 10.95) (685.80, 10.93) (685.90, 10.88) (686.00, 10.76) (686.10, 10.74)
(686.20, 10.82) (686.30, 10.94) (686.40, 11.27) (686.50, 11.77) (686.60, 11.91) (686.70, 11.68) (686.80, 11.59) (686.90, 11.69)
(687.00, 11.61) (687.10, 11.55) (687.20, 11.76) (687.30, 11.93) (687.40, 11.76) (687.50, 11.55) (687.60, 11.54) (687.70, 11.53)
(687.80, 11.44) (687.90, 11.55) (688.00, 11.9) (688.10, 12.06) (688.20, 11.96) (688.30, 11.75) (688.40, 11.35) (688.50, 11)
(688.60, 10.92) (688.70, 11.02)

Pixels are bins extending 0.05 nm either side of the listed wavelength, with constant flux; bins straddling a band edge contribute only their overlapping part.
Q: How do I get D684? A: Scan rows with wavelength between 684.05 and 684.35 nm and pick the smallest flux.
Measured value 11.33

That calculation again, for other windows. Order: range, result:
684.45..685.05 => 11.51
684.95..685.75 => 10.08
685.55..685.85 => 10.85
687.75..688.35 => 11.44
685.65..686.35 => 10.74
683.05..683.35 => 11.66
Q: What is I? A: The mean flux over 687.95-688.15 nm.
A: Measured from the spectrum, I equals 12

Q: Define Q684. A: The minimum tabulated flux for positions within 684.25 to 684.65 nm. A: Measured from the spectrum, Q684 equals 11.78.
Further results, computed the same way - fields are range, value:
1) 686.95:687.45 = 11.55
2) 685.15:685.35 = 10.26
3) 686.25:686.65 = 10.94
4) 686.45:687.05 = 11.59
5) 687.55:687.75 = 11.53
